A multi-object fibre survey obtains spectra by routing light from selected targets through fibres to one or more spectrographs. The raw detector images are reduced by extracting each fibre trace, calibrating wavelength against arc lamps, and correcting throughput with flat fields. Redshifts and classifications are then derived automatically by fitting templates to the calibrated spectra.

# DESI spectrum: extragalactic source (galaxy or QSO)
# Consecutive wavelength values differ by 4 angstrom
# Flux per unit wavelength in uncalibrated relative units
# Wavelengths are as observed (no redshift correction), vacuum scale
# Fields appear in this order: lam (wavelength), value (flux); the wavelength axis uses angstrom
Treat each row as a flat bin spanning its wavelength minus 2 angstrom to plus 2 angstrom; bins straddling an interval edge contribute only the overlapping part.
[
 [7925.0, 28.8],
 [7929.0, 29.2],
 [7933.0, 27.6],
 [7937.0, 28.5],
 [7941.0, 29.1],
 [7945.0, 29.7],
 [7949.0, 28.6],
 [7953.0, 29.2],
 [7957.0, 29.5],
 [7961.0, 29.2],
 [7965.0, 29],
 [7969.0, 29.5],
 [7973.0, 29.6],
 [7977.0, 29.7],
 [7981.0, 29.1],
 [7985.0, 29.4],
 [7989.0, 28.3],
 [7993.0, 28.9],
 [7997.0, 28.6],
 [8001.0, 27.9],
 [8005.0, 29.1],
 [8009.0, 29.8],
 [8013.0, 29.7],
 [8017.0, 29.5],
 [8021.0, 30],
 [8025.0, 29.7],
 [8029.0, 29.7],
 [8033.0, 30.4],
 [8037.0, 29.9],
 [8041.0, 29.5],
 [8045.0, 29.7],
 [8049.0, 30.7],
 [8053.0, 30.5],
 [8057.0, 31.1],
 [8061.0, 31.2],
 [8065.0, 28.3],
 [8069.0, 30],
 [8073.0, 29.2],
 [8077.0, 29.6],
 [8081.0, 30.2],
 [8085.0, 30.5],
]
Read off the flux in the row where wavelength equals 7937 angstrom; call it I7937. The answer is 28.5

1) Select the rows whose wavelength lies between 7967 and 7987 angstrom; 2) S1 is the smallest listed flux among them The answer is 29.1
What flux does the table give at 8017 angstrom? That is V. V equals 29.5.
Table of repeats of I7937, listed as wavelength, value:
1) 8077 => 29.6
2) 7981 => 29.1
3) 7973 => 29.6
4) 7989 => 28.3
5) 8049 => 30.7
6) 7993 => 28.9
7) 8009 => 29.8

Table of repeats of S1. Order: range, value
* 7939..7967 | 28.6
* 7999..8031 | 27.9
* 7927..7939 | 27.6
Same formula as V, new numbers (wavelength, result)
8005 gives 29.1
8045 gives 29.7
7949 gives 28.6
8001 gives 27.9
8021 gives 30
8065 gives 28.3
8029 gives 29.7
